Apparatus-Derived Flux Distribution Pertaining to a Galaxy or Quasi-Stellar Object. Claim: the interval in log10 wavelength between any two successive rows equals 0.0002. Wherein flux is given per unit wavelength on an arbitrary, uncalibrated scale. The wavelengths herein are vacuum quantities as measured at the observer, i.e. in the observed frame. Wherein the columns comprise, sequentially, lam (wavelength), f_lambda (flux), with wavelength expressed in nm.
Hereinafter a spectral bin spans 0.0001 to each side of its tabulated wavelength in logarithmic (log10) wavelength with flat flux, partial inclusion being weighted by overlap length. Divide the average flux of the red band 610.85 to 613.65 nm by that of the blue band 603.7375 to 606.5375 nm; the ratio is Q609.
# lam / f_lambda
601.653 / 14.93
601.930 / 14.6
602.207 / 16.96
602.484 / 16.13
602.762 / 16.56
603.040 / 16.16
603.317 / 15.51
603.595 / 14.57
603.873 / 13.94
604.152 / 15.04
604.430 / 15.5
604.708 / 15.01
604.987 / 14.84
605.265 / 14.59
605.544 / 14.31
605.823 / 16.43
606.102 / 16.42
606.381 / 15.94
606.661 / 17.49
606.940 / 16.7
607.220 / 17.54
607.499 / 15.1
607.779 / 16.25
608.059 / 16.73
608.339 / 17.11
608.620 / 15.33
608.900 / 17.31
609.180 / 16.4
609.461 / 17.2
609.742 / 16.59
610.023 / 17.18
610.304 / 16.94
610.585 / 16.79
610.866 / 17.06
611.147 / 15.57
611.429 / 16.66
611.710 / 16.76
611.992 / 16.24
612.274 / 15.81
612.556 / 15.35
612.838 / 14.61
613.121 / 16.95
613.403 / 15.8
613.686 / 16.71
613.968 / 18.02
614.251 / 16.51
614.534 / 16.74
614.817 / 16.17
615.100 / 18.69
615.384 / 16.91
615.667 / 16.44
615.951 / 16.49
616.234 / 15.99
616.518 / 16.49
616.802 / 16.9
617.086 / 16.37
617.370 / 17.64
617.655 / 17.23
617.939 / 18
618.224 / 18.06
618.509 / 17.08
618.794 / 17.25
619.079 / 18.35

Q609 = 1.06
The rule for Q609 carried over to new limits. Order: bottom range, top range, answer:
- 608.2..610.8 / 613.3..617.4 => 1.00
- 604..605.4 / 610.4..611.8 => 1.11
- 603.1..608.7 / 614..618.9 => 1.08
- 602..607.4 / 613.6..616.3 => 1.07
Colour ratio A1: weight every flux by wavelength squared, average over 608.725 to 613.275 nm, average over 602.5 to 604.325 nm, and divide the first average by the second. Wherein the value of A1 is 1.10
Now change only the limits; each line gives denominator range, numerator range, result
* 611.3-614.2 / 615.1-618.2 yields 1.05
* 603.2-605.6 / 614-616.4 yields 1.17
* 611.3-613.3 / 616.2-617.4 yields 1.05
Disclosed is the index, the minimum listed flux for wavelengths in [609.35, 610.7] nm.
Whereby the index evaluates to 16.59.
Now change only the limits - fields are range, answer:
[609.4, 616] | 14.61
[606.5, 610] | 15.1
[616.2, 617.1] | 15.99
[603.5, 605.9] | 13.94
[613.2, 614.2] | 15.8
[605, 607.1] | 14.31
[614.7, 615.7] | 16.17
